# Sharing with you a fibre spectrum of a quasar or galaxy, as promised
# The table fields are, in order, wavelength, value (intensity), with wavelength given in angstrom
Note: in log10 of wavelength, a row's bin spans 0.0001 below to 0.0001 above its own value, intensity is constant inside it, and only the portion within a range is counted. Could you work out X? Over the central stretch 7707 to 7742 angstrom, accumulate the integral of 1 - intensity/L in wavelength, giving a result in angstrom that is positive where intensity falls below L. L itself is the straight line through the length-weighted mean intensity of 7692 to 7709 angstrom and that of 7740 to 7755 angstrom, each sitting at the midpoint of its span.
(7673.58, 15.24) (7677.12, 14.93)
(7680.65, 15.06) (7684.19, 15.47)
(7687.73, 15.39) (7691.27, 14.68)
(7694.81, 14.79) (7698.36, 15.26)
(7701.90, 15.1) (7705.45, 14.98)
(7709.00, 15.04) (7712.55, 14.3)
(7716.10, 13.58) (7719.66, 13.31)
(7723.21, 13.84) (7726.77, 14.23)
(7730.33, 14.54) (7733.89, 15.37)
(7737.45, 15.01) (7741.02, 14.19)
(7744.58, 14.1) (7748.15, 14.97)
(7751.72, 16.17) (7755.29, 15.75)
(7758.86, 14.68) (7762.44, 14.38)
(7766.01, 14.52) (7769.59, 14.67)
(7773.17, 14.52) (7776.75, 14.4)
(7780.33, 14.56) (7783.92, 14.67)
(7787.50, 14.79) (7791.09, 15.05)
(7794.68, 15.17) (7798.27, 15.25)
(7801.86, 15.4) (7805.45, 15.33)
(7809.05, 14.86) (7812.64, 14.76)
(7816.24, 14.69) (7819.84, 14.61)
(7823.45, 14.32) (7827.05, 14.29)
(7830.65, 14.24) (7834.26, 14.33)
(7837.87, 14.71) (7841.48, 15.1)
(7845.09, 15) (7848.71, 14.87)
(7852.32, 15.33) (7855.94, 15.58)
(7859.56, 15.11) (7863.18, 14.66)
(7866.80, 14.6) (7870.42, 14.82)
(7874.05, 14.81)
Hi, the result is 1.5 angstrom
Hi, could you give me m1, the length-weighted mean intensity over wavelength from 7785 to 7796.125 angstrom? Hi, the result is 15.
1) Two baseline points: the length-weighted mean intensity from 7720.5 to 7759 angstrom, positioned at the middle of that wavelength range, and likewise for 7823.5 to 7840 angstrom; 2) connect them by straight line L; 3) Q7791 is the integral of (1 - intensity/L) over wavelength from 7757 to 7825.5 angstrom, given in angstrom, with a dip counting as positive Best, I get -1.0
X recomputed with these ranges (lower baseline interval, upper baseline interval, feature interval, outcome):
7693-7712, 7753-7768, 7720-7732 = 0.7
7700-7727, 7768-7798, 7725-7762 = -1.0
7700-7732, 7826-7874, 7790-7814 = -0.8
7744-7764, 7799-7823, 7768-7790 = 0.6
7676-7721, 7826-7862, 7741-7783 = 0.1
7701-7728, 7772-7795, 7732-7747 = -0.3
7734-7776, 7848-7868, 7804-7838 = 0.8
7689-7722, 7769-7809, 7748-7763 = -0.5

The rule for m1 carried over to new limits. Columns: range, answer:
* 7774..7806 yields 14.9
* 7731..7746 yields 14.7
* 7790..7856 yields 14.9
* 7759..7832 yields 14.7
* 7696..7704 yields 15.1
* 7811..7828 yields 14.5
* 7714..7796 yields 14.6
